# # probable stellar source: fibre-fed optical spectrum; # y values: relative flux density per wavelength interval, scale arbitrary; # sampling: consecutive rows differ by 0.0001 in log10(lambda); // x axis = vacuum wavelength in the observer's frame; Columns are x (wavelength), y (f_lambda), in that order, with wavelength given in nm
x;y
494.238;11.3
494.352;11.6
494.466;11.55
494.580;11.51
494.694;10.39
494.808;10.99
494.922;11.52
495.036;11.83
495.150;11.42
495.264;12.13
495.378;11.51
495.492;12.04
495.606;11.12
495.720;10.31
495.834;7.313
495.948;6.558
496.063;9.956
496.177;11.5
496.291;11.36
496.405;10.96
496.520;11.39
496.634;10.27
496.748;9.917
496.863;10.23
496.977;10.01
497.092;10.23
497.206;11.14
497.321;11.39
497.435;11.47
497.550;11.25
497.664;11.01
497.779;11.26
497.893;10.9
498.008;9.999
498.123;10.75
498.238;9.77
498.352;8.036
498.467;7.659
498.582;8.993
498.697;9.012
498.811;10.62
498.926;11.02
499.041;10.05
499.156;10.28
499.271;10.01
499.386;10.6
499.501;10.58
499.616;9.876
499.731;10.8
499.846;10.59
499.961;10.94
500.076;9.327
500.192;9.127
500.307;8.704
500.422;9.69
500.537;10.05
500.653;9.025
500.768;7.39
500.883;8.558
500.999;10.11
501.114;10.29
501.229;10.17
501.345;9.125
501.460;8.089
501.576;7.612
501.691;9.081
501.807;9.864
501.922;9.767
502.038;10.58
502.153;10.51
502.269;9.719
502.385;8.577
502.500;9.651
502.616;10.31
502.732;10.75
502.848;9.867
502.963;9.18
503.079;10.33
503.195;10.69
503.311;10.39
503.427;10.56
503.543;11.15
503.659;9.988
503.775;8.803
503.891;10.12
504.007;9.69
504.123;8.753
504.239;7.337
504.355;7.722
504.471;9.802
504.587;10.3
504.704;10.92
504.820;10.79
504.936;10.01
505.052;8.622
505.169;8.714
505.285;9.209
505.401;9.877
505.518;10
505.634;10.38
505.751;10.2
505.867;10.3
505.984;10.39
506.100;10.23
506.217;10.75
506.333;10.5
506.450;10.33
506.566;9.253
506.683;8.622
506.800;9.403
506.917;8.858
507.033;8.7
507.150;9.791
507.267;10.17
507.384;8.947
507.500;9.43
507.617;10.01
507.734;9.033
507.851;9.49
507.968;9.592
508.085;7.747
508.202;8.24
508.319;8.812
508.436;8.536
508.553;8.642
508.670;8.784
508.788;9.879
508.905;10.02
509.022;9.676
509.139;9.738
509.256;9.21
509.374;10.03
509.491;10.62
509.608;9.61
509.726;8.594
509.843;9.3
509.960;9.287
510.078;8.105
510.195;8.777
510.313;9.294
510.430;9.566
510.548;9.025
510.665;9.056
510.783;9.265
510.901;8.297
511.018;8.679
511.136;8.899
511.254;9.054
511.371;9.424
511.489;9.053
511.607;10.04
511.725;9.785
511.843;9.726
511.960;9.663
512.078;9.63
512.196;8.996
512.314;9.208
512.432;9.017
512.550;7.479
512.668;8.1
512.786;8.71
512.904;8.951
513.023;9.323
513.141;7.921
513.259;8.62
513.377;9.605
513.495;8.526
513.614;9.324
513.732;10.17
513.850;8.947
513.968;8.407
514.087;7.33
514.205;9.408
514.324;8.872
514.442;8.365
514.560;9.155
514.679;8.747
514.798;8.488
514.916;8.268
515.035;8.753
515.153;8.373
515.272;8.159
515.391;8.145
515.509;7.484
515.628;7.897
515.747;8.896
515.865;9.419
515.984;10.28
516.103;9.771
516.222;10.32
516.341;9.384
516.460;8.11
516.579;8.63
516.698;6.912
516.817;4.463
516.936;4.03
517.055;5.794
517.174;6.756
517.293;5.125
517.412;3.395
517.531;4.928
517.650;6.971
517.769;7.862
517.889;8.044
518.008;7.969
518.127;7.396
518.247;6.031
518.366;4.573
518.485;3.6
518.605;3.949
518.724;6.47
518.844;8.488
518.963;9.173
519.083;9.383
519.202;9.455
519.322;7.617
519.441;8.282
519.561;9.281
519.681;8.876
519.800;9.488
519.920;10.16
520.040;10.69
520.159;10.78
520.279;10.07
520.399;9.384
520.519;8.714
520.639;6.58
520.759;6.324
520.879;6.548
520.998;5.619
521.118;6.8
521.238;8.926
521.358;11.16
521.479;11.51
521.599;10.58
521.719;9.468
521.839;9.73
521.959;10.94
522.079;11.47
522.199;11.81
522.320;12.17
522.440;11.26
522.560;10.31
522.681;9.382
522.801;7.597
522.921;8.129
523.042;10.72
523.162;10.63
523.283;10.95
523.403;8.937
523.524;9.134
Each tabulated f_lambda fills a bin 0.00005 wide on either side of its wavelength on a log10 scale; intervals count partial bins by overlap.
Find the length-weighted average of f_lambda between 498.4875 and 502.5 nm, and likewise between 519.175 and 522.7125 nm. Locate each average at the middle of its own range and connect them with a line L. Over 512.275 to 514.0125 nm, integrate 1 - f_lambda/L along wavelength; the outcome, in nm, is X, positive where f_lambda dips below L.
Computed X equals 0.13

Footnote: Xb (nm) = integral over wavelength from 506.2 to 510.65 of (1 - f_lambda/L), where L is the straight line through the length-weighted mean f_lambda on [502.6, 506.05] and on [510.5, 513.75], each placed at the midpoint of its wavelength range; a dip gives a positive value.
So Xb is 0.051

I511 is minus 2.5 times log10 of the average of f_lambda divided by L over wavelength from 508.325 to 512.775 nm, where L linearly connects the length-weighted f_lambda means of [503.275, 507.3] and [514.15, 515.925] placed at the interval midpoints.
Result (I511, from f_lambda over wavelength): -0.010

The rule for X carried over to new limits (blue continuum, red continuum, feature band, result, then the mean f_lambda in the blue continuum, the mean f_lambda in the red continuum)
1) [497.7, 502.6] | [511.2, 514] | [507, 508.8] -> 0.04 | 9.7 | 9.08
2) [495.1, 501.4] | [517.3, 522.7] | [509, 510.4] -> -0.02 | 10.1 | 8.45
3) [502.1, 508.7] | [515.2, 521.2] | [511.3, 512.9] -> -0.10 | 9.61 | 7.66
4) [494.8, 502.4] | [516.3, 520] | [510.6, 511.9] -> -0.16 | 10.1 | 7.13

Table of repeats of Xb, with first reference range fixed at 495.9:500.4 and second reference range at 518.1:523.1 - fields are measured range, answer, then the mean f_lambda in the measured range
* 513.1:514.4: 0.05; 8.84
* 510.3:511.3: 0.04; 9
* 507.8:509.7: 0.05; 9.27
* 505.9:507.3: -0.01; 9.75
